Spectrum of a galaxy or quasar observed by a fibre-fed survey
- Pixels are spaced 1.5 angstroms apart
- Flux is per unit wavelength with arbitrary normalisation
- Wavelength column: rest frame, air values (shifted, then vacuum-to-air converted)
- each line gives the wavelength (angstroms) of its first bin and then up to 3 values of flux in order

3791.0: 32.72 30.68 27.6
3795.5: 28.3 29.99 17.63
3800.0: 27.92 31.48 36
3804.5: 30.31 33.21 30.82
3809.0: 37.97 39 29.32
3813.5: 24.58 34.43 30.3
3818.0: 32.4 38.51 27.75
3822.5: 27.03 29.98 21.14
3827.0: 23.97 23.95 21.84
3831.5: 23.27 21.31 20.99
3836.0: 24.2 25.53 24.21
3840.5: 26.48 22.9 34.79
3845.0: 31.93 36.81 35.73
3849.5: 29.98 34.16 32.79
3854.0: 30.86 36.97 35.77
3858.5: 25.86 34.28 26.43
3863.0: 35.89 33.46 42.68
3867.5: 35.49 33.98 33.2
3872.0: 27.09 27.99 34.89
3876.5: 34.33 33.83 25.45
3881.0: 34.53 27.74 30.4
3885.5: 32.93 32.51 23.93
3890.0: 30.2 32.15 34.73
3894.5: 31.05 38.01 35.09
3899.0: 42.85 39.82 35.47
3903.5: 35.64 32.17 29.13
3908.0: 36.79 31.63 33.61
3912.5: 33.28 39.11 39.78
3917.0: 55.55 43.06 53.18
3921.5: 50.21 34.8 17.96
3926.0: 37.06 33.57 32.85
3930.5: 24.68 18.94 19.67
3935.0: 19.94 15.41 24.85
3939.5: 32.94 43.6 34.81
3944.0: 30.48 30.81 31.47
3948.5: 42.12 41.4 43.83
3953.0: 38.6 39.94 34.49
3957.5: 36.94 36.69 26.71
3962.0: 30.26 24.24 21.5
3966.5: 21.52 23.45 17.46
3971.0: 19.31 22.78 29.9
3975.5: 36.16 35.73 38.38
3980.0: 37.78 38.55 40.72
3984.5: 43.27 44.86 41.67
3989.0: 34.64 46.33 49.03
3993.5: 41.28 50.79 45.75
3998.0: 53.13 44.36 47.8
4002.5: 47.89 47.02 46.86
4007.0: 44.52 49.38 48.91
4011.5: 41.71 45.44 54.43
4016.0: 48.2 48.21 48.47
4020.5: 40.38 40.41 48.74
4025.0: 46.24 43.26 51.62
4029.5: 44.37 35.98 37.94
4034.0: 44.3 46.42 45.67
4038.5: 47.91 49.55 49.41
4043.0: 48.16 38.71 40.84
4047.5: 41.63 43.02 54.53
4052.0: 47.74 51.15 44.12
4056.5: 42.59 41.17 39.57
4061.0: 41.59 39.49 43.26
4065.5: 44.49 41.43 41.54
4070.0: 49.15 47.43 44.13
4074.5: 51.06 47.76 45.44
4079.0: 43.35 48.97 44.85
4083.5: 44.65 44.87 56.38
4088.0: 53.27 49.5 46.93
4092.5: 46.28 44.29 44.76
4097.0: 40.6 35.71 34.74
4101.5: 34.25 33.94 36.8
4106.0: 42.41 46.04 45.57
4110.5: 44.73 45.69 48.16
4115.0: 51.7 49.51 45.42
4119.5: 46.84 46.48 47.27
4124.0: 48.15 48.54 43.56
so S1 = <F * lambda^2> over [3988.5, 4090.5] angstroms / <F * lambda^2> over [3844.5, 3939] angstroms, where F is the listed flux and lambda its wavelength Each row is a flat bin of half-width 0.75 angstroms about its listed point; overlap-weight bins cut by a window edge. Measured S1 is 1.5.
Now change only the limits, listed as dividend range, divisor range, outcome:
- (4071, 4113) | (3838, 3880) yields 1.56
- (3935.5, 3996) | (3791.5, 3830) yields 1.26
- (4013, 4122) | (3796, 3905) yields 1.62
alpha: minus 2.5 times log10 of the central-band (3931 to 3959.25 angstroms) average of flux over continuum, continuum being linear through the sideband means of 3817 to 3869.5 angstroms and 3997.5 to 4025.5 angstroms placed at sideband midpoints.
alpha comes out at 0.24 mag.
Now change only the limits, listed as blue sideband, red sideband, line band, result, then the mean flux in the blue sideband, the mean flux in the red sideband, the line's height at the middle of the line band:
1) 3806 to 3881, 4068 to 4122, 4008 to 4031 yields -0.14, 30.4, 45.1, 40.7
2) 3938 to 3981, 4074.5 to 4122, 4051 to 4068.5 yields -0.05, 32.2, 44.9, 41.4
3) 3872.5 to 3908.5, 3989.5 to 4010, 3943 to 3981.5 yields 0.30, 32.9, 47.1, 42.3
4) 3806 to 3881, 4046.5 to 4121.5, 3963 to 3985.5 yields 0.26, 30.4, 44.8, 38.2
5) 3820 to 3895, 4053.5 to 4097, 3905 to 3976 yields 0.11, 30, 45.5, 35.9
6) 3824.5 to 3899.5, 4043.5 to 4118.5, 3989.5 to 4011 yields -0.20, 30.6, 44.5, 39.4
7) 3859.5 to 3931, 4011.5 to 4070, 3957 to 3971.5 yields 0.46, 34.5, 44.8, 39.4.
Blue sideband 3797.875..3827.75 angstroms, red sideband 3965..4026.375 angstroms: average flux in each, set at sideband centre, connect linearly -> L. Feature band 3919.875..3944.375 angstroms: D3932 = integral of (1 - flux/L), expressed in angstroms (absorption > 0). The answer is 4.6 angstroms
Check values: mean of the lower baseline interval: 30.2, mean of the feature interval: 30.3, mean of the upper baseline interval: 41.1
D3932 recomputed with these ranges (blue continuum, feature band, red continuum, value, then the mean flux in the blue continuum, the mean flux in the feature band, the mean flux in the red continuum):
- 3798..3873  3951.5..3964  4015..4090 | 1.4 angstroms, 30.2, 34.3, 45.5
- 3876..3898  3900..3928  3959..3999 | -4.0 angstroms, 31.7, 37.5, 35.3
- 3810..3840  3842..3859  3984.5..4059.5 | -2.0 angstroms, 27.1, 32.9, 45.6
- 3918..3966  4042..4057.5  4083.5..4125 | -1.7 angstroms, 32.6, 45.3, 44.8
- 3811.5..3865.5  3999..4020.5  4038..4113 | -3.7 angstroms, 29.2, 47.2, 44.5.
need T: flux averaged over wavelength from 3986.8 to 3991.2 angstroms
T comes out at 40.8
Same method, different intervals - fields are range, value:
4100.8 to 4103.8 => 34.1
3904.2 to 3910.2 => 32.5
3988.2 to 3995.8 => 44.4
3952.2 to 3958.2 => 37.5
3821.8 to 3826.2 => 26.1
